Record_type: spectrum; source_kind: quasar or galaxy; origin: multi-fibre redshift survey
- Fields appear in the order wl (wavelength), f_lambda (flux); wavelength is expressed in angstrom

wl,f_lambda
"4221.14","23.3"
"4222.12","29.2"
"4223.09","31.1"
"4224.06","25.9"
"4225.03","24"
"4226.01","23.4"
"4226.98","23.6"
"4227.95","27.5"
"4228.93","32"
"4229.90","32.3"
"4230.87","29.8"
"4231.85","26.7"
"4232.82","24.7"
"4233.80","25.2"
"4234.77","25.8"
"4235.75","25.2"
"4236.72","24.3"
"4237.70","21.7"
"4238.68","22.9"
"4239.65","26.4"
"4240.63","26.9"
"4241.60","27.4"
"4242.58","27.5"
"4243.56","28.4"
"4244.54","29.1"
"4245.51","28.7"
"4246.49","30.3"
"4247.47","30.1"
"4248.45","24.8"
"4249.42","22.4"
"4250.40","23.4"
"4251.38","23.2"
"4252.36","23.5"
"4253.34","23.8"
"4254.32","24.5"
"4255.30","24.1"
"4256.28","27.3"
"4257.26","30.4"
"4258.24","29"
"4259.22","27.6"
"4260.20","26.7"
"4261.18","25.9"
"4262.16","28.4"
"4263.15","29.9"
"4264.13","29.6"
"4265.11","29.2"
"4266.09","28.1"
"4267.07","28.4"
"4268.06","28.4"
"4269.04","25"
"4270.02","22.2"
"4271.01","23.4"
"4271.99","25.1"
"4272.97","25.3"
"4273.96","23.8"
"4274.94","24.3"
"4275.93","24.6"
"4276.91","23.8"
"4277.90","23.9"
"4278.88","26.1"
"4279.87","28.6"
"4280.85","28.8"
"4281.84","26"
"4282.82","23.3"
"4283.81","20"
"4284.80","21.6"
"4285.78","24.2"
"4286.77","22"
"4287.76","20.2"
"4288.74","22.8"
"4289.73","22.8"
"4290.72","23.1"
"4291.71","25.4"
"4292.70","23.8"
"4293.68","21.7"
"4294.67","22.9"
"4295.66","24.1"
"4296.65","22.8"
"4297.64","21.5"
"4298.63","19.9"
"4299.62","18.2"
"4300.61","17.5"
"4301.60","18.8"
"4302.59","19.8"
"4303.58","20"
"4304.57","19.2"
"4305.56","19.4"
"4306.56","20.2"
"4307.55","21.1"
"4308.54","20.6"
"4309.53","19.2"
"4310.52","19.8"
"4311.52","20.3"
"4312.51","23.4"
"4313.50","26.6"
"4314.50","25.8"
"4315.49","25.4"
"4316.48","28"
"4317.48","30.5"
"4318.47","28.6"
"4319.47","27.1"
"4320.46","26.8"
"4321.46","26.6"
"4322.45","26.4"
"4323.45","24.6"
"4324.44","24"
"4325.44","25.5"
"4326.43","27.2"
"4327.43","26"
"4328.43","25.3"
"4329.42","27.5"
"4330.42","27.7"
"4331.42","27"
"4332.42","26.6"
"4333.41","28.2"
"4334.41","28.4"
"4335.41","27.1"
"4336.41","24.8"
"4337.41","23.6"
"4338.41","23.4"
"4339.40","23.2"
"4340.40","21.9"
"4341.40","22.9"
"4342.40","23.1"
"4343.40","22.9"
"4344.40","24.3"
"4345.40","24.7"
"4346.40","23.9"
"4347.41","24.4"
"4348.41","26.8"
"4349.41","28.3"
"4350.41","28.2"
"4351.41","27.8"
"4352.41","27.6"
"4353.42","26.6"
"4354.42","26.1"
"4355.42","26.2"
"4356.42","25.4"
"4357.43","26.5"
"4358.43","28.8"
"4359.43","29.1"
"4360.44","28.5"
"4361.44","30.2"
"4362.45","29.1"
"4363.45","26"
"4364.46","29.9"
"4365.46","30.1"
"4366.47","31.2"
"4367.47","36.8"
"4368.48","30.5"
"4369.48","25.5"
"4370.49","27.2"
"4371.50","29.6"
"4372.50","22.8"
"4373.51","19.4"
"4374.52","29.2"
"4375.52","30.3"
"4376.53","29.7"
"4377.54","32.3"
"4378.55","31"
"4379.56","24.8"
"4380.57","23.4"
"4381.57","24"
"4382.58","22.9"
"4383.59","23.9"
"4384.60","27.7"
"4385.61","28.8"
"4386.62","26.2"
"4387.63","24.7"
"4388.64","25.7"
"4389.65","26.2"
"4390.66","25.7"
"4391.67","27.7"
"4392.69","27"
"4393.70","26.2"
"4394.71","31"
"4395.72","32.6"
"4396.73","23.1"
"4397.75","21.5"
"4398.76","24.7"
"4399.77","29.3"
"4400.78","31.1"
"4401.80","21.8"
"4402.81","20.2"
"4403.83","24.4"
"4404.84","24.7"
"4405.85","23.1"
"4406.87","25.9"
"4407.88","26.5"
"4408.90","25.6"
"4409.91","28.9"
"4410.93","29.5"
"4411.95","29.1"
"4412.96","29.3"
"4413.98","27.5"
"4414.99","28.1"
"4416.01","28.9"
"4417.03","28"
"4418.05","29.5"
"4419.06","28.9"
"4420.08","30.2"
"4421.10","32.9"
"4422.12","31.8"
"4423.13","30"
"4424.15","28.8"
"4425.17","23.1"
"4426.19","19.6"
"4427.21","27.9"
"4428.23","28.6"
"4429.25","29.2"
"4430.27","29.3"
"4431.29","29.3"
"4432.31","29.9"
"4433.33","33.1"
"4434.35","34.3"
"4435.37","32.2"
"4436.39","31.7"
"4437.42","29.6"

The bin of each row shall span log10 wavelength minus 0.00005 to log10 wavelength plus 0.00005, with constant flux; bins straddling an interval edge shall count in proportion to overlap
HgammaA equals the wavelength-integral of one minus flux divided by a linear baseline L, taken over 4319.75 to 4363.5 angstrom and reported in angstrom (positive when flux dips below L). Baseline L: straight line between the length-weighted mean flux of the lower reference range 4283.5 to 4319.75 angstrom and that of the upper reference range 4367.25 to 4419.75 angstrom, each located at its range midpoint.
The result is -3.19 angstrom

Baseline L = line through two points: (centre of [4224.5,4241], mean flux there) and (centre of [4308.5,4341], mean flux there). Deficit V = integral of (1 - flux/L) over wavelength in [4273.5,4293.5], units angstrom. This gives 1.38 angstrom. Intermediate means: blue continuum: 26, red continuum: 25.4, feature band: 23.9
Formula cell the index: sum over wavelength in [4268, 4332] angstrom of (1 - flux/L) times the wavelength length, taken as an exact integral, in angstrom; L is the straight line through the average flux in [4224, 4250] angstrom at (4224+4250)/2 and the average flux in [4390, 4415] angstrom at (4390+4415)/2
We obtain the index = 6.8 angstrom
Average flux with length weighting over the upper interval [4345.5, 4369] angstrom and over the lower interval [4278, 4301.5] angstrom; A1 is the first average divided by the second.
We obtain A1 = 1.23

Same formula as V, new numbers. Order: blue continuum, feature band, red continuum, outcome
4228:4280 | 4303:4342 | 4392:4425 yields 3.3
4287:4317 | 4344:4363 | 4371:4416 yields -1.9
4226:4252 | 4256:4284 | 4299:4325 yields -1.5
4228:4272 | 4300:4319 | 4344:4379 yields 3.5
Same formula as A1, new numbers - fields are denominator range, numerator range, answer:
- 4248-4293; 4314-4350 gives 1.02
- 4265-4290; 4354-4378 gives 1.15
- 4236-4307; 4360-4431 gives 1.12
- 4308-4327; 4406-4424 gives 1.15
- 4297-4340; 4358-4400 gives 1.15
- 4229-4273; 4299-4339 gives 0.91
